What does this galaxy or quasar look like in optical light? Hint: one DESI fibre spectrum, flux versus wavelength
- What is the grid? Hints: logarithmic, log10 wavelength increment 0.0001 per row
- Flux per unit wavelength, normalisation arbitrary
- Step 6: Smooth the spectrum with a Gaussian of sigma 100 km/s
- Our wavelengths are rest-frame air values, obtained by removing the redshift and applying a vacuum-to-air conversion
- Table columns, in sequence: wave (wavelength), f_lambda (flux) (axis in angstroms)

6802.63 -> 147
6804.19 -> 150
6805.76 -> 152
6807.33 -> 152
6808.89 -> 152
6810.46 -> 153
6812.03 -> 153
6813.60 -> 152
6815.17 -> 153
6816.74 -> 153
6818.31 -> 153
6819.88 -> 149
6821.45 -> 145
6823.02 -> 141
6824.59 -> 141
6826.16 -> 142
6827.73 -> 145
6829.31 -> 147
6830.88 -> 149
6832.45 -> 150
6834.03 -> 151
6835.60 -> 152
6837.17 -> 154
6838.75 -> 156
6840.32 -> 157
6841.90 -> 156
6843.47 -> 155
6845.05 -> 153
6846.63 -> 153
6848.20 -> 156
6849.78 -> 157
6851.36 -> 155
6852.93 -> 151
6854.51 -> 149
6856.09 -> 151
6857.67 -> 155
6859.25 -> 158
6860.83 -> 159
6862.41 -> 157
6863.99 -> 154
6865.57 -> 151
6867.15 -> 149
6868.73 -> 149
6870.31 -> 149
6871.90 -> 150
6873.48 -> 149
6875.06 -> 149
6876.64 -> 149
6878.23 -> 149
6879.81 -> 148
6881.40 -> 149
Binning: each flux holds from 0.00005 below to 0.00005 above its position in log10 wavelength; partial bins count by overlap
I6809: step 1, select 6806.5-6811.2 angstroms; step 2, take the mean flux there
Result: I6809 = 152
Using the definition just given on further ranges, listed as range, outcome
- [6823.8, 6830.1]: 144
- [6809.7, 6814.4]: 153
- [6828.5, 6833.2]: 149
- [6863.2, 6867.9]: 151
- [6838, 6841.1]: 157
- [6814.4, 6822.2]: 151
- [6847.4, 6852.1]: 156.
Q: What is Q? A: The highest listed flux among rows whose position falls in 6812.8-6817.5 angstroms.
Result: 153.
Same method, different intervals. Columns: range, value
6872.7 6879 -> 149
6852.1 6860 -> 158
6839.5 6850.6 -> 157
